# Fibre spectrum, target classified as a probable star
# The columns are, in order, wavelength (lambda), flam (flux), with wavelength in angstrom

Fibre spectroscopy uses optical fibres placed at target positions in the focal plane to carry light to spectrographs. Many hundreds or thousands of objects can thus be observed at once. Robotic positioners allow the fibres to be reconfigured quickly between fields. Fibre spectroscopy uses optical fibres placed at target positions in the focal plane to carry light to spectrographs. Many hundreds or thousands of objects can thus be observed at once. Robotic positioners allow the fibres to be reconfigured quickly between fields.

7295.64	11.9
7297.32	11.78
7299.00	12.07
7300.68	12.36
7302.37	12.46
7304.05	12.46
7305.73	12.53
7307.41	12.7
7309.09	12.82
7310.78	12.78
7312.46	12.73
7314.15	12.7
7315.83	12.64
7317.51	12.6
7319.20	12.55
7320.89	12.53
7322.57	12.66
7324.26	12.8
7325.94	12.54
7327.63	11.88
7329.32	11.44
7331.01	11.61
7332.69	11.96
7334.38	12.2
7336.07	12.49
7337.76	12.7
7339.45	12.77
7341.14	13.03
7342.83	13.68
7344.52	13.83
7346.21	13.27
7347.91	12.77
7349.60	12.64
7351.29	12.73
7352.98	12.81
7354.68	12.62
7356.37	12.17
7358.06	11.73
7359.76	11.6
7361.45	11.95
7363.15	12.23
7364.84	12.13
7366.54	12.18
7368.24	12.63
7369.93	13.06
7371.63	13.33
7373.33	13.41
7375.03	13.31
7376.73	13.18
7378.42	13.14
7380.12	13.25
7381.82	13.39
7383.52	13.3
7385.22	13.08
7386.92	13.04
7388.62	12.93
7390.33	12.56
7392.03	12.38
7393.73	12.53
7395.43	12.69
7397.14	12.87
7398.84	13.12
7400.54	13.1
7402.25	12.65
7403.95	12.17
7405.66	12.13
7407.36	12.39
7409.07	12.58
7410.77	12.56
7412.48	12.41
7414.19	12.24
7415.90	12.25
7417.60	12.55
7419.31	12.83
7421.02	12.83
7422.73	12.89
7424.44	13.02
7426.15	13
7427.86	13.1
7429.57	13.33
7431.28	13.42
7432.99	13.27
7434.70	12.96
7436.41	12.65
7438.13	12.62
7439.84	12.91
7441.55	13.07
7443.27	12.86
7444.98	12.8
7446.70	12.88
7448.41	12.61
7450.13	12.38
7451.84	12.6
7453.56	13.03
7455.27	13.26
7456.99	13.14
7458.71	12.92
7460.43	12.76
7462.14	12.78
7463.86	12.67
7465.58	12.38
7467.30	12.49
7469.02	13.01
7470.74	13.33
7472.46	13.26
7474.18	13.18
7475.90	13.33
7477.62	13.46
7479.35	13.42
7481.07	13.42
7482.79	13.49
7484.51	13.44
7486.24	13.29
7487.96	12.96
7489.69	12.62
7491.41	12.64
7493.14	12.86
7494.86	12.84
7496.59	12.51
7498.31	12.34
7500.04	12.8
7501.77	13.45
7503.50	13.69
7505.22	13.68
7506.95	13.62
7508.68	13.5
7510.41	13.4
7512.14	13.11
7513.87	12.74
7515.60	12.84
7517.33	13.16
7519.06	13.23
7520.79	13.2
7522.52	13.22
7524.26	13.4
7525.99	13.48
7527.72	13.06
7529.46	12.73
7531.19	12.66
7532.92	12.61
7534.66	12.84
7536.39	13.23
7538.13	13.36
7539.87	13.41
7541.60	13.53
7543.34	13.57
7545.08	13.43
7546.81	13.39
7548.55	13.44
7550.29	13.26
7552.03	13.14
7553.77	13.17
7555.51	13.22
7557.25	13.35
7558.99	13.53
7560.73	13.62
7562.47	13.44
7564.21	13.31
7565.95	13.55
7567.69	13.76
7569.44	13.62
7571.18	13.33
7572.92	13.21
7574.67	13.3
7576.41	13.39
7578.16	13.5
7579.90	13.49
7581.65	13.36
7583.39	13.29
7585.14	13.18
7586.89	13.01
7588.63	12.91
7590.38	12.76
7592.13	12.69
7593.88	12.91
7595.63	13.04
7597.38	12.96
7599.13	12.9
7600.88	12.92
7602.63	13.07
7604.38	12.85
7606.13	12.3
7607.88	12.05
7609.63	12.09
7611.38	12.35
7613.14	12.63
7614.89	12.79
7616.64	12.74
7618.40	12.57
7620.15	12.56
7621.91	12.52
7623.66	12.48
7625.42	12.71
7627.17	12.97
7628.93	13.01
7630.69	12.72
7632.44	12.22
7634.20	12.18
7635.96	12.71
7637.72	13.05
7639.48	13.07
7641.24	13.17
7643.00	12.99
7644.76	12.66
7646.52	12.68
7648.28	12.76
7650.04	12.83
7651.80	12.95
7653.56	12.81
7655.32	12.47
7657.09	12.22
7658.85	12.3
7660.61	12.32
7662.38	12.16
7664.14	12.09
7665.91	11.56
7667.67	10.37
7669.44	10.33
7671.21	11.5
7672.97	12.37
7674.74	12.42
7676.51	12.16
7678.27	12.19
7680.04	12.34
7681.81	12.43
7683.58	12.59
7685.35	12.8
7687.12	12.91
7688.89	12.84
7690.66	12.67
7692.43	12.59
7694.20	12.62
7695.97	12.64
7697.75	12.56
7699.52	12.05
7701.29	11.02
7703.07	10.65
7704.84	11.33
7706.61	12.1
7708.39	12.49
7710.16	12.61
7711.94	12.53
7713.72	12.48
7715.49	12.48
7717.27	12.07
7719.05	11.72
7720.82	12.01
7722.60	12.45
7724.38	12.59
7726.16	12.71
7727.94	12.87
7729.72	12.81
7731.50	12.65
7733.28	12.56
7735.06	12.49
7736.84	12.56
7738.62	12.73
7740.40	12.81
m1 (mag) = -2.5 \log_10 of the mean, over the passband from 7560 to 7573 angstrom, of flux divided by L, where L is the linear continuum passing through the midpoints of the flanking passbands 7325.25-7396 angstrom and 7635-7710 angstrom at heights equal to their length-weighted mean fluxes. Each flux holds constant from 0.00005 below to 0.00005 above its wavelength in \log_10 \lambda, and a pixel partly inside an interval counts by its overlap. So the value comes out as -0.09 mag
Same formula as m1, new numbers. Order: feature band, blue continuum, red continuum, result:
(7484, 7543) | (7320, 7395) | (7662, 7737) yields -0.05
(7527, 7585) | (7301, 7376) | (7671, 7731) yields -0.07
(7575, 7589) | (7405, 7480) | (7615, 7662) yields -0.05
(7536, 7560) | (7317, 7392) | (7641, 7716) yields -0.08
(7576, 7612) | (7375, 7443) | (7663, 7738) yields -0.04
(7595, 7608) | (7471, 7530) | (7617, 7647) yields 0.00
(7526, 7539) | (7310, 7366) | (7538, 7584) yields 0.03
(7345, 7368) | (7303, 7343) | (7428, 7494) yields 0.02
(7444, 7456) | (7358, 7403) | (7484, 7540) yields 0.01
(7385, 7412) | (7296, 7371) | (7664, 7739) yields -0.02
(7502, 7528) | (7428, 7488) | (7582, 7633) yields -0.03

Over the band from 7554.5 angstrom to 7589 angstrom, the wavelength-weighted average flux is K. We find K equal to 13.4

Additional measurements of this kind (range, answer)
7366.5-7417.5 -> 12.8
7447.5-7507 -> 13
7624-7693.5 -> 12.4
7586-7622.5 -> 12.7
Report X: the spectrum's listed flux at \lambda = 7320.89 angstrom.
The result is 12.53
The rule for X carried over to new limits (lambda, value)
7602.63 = 13.07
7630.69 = 12.72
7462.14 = 12.78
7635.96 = 12.71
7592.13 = 12.69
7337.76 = 12.7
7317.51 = 12.6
